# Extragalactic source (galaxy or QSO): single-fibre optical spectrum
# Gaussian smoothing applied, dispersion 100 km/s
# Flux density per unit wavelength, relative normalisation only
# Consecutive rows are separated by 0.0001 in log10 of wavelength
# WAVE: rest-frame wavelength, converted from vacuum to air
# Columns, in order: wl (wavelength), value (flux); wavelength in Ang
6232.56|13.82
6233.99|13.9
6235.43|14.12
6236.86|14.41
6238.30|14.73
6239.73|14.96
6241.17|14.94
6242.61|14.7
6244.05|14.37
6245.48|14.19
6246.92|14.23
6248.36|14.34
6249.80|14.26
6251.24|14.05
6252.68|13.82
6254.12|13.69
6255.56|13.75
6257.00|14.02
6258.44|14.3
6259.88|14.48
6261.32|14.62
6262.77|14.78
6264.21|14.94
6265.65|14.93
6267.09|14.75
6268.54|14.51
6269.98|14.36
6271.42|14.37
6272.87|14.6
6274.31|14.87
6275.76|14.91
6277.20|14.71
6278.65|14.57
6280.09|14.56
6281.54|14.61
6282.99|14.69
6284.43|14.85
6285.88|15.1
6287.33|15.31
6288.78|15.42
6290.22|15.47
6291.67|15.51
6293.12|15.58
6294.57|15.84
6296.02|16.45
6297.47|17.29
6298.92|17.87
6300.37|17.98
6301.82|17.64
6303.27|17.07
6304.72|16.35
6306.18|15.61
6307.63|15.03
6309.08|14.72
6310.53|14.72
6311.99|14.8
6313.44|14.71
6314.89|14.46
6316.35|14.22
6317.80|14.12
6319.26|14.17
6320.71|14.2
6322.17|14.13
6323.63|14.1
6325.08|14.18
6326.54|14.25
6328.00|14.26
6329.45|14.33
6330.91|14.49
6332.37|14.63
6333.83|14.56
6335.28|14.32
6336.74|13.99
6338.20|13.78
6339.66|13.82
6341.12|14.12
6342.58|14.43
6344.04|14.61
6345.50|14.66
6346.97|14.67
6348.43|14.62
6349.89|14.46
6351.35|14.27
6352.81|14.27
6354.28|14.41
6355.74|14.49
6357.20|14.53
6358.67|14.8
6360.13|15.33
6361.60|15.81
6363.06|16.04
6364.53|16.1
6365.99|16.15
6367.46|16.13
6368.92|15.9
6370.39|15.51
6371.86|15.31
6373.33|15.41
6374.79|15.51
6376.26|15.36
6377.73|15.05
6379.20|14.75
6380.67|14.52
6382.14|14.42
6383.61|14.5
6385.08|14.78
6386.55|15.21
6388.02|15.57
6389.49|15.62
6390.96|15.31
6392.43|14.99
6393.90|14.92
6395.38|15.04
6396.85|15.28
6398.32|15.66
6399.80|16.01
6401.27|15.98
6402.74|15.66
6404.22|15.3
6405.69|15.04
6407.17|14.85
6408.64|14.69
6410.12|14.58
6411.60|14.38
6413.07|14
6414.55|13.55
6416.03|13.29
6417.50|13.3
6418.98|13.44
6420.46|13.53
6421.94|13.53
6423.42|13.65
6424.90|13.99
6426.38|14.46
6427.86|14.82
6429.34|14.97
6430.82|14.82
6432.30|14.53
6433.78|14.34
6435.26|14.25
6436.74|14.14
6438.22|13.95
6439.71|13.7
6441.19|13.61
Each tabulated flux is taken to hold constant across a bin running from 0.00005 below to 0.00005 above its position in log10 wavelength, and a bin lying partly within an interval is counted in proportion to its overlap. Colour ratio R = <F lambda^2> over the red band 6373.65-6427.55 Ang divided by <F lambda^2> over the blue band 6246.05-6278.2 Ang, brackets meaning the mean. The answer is 1.07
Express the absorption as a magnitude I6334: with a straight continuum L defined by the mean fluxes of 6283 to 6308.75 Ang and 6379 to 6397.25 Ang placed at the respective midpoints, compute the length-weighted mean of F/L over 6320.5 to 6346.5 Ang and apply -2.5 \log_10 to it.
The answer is 0.10 mag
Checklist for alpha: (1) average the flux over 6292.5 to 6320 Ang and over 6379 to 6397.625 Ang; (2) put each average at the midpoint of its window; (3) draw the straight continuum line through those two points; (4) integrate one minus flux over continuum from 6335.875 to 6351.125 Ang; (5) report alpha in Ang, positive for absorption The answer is 1.1 Ang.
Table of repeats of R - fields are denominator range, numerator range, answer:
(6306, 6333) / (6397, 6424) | 1.03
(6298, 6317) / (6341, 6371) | 0.97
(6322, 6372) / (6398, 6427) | 1.00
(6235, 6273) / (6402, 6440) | 1.04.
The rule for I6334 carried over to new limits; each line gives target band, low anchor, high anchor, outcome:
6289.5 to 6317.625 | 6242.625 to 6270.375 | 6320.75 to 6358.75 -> -0.11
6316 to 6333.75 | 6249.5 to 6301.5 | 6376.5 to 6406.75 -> 0.06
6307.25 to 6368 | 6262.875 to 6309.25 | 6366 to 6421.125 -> 0.04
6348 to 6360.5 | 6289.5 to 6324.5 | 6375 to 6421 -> 0.04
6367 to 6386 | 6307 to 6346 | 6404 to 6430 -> -0.07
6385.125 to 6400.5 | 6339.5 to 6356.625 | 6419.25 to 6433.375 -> -0.07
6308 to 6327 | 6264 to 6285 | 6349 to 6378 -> 0.04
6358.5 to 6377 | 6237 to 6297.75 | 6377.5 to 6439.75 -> -0.07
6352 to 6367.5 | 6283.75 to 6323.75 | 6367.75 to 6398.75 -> 0.00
